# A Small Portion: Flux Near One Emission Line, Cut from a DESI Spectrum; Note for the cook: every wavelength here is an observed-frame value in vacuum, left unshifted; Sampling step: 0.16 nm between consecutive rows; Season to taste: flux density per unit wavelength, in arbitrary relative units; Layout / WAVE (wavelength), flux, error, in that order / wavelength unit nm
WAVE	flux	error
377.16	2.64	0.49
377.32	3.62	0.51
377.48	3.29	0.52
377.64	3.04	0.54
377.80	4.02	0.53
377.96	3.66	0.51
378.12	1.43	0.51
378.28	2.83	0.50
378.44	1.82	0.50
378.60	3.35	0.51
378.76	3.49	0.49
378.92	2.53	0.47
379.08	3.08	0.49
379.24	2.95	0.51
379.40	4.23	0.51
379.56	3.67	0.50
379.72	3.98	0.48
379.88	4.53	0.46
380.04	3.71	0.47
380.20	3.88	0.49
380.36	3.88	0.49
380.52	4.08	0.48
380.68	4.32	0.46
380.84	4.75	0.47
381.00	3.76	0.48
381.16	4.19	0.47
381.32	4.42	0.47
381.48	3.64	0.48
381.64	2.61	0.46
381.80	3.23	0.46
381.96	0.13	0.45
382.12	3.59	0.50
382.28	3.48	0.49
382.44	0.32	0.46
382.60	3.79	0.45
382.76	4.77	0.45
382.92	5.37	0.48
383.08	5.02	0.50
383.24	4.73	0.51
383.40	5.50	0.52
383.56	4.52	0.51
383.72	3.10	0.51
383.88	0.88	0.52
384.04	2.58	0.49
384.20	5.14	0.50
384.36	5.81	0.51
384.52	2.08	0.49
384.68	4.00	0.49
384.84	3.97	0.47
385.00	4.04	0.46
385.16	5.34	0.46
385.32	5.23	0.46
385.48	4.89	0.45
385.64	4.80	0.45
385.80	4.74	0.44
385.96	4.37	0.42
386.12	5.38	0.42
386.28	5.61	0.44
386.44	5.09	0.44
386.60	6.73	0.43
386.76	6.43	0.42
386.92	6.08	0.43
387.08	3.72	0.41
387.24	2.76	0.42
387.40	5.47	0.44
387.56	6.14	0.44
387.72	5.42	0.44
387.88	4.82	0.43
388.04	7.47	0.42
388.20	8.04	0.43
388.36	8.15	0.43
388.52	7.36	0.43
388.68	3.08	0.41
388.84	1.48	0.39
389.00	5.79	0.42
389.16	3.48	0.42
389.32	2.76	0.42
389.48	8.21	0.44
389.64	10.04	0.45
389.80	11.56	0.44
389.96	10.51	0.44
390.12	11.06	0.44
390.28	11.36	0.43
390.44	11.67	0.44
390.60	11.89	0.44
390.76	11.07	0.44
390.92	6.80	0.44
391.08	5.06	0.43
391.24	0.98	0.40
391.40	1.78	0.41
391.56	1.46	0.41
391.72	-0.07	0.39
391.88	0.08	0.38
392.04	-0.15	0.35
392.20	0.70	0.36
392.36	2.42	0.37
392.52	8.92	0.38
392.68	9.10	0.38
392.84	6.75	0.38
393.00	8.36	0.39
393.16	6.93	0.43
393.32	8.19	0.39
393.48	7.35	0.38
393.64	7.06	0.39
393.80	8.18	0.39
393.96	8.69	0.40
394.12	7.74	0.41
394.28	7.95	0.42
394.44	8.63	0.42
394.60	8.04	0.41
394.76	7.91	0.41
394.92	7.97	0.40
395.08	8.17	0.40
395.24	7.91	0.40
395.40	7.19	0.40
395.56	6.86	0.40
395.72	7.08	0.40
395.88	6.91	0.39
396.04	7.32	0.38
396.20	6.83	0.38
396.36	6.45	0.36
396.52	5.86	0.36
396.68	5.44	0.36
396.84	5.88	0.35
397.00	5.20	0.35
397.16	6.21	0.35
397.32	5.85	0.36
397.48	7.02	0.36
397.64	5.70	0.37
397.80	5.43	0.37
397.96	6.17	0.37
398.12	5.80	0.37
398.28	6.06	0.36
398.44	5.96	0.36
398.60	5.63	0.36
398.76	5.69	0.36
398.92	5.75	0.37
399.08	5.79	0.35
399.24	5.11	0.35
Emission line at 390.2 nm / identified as Lyman alpha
